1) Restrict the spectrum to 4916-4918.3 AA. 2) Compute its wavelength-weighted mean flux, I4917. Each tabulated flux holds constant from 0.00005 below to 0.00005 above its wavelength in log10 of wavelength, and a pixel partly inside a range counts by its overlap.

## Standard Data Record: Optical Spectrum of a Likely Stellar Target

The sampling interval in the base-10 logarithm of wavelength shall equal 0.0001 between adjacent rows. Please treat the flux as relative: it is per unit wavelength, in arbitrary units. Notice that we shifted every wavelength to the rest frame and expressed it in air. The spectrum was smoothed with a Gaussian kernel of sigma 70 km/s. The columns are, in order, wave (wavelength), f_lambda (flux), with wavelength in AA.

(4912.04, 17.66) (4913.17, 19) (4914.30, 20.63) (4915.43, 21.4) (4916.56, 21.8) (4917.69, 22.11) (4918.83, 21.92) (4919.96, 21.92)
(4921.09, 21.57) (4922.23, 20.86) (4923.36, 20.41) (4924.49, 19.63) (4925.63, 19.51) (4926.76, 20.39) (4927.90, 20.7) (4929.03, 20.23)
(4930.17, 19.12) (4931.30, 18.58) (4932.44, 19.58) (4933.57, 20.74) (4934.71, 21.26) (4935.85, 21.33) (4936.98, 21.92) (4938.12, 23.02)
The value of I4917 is 21.9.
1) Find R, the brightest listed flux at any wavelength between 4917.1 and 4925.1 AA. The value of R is 22.11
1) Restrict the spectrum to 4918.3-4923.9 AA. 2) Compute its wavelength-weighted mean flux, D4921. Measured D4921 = 21.3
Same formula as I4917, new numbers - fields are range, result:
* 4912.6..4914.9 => 19.9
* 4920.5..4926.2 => 20.4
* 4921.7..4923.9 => 20.7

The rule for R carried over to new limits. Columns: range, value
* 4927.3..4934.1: 20.74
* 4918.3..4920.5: 21.92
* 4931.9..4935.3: 21.26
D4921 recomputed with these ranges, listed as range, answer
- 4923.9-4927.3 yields 19.9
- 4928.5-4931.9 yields 19.3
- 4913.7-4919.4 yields 21.6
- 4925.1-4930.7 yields 20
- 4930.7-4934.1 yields 19.7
